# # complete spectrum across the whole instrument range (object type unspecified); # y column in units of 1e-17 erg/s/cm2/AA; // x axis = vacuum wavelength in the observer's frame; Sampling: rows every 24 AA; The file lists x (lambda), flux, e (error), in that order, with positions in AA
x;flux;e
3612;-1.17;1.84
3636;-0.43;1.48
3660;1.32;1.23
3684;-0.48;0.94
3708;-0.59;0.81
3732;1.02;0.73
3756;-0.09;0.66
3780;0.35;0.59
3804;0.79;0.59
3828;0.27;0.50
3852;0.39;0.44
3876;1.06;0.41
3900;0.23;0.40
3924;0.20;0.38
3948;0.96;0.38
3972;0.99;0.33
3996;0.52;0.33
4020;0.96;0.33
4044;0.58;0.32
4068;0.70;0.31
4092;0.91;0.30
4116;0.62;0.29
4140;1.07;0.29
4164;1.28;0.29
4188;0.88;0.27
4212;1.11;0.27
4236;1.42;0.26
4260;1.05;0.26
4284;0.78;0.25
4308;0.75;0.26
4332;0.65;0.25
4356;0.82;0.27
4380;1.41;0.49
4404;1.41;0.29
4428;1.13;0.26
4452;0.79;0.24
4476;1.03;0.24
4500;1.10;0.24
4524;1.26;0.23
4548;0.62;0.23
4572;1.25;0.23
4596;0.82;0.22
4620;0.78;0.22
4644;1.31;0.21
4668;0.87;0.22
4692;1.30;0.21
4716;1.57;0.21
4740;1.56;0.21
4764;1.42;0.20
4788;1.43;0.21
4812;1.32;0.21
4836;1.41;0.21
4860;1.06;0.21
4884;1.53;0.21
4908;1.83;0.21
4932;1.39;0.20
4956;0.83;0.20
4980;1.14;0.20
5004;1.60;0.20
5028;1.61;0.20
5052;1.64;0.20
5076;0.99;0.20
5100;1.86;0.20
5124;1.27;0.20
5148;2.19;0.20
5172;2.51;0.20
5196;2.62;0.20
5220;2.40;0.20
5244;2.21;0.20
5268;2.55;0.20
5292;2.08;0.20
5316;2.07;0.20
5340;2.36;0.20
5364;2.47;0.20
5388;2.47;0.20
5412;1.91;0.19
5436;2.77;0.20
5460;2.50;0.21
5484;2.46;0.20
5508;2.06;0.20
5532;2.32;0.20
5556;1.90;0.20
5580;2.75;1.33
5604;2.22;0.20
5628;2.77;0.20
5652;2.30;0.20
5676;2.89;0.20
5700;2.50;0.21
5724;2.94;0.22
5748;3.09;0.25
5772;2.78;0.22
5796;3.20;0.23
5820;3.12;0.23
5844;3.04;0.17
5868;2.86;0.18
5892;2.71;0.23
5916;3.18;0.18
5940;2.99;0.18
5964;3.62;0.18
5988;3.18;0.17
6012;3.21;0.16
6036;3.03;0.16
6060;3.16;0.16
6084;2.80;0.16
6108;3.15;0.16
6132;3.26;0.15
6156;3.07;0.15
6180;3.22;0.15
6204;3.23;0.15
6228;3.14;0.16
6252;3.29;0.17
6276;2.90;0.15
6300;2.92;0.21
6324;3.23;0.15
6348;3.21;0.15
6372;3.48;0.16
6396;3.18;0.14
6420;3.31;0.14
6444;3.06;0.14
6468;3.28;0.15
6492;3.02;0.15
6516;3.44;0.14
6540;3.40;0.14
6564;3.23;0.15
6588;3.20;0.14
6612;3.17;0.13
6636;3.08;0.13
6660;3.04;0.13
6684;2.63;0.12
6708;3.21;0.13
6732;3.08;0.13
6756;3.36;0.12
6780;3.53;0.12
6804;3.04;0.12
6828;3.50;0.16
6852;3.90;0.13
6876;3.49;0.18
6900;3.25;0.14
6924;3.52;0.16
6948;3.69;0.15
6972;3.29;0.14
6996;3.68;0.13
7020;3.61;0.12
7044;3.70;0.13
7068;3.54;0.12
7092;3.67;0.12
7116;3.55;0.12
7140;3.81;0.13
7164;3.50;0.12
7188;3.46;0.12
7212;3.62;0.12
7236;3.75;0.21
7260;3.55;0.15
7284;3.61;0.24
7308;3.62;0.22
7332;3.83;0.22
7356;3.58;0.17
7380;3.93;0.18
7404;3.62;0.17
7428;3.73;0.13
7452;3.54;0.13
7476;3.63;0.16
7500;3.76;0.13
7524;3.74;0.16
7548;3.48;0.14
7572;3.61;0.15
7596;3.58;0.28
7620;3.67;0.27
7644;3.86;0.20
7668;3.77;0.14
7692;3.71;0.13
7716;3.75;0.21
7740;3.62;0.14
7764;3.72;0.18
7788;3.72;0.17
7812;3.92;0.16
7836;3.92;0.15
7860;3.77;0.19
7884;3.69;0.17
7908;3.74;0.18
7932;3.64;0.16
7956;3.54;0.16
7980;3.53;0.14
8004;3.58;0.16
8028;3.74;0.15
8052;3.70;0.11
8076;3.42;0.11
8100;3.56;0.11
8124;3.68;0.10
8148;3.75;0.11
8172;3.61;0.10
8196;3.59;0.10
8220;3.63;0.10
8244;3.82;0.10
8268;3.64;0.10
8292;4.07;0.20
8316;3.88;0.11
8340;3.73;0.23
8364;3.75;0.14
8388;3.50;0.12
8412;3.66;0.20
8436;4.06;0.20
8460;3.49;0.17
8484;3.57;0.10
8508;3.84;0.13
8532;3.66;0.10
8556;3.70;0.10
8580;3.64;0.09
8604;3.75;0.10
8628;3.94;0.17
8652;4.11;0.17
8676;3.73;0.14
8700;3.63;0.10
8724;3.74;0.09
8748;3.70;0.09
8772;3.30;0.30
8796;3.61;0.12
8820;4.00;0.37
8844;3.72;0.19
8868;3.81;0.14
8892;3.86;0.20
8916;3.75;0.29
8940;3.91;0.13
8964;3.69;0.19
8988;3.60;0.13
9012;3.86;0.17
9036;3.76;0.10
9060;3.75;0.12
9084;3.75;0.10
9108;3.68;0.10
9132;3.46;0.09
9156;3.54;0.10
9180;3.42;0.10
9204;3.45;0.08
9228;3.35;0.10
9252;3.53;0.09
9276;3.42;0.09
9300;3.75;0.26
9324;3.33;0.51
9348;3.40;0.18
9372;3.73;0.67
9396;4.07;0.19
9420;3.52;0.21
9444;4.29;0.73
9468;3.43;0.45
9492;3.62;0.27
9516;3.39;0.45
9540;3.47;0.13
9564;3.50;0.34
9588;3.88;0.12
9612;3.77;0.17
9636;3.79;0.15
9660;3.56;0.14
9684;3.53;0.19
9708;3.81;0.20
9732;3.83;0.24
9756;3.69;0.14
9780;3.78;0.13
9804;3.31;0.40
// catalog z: 0.29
